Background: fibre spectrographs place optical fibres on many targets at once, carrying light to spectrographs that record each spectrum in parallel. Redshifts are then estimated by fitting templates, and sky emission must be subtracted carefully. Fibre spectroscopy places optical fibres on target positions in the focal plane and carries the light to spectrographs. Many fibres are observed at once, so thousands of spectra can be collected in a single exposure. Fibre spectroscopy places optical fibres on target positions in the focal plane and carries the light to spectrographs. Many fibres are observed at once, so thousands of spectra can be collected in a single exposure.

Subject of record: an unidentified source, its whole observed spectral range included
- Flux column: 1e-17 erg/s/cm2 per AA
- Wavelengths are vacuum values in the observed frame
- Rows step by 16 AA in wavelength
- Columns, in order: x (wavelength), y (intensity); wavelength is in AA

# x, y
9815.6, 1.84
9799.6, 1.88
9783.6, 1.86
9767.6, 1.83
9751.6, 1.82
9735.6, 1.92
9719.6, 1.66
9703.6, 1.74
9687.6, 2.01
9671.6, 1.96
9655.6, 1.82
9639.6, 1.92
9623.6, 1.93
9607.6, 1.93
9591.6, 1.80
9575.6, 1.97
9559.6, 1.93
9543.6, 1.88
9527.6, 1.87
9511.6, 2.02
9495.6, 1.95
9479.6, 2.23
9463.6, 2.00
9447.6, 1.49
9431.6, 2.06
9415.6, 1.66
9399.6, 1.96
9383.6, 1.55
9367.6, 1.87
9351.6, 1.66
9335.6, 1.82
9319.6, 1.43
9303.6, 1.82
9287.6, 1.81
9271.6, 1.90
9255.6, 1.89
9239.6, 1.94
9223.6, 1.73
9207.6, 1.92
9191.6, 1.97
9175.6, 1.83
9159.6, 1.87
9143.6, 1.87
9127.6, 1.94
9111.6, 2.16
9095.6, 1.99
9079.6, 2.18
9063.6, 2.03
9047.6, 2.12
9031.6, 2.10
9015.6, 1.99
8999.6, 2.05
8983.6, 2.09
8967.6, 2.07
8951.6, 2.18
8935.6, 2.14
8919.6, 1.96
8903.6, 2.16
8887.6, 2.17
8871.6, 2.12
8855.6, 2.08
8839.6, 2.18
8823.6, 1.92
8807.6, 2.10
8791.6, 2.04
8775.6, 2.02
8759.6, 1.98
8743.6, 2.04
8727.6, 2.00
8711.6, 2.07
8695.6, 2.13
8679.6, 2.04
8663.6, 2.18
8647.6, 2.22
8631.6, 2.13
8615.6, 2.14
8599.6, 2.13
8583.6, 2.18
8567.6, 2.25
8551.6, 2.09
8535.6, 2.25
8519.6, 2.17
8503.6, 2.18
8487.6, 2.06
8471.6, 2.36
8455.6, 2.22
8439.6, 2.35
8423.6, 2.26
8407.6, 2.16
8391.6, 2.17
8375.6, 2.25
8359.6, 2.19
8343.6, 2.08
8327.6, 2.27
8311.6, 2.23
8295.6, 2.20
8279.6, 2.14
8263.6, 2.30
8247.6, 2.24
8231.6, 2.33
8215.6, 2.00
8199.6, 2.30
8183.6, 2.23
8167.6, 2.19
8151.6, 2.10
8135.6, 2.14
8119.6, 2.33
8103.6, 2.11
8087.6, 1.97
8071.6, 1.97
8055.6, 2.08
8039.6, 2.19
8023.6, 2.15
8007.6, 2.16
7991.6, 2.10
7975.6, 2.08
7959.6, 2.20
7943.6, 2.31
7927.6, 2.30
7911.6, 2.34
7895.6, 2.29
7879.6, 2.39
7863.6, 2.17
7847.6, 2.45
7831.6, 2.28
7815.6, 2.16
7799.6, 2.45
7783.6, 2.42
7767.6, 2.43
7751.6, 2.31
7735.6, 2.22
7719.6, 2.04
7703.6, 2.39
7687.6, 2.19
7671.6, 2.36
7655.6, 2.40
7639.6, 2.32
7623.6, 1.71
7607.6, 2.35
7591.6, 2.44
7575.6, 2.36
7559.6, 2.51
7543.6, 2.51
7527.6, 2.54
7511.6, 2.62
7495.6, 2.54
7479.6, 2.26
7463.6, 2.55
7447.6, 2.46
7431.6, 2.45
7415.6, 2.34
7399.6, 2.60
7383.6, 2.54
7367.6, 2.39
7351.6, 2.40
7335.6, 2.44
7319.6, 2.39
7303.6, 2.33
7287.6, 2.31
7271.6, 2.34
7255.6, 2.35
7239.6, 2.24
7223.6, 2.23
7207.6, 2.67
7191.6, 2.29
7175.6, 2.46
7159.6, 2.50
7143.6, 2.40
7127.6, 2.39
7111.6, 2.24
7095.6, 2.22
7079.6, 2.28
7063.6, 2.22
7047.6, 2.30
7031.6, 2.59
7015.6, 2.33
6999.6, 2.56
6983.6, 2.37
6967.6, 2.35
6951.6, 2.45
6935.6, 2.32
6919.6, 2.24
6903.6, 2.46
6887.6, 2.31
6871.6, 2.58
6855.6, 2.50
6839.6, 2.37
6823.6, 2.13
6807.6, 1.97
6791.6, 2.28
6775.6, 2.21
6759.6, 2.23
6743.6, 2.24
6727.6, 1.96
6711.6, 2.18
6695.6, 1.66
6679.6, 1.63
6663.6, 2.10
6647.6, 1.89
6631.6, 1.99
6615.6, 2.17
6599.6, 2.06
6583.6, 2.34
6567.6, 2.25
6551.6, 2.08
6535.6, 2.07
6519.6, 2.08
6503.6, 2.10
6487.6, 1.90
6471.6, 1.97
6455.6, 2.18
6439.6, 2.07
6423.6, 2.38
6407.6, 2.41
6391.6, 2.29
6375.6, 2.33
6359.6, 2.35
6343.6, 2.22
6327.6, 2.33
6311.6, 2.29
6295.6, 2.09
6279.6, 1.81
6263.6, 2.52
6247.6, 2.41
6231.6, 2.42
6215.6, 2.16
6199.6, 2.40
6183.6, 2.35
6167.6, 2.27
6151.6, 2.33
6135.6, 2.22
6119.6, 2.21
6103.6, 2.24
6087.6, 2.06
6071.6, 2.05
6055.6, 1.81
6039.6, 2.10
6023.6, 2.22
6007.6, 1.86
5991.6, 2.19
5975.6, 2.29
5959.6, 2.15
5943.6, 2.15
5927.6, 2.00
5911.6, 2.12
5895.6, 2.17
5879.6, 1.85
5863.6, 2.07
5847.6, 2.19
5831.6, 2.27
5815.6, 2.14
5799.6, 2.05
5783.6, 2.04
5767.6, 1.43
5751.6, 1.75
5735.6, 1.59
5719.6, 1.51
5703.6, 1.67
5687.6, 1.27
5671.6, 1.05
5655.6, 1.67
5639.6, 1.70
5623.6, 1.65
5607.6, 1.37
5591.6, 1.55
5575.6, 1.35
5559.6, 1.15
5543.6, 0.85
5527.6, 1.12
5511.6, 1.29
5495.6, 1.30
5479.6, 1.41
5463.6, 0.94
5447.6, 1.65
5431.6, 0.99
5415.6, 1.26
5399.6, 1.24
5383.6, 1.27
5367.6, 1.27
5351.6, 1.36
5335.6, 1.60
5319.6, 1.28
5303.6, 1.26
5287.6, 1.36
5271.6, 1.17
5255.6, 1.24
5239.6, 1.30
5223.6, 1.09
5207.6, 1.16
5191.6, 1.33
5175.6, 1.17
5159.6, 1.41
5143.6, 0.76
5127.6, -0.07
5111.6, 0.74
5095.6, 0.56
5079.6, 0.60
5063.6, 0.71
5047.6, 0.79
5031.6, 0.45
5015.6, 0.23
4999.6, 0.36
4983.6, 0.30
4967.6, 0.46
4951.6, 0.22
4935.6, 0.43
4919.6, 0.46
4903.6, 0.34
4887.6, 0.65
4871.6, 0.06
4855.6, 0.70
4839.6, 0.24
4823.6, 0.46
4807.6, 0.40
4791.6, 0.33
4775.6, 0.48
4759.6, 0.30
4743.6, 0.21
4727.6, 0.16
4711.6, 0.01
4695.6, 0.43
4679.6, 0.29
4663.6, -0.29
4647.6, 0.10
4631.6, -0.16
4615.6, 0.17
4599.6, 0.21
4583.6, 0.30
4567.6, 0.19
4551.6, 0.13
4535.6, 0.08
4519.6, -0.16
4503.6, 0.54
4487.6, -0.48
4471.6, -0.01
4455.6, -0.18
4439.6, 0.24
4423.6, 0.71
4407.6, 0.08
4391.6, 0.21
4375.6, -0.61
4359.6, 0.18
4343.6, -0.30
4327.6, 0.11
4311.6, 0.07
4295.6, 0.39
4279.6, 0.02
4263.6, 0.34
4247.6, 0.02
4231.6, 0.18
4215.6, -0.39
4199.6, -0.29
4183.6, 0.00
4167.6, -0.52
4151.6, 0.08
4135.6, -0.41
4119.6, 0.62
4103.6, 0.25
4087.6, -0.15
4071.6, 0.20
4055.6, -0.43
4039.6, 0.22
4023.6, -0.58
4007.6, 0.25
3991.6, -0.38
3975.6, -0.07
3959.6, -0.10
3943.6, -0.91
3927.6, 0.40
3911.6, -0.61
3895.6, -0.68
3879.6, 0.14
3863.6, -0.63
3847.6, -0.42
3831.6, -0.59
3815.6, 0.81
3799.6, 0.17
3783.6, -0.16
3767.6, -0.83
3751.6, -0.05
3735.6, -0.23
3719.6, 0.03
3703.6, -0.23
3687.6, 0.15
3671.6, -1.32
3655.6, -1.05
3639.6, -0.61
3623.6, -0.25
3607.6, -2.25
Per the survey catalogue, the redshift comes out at 0.29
